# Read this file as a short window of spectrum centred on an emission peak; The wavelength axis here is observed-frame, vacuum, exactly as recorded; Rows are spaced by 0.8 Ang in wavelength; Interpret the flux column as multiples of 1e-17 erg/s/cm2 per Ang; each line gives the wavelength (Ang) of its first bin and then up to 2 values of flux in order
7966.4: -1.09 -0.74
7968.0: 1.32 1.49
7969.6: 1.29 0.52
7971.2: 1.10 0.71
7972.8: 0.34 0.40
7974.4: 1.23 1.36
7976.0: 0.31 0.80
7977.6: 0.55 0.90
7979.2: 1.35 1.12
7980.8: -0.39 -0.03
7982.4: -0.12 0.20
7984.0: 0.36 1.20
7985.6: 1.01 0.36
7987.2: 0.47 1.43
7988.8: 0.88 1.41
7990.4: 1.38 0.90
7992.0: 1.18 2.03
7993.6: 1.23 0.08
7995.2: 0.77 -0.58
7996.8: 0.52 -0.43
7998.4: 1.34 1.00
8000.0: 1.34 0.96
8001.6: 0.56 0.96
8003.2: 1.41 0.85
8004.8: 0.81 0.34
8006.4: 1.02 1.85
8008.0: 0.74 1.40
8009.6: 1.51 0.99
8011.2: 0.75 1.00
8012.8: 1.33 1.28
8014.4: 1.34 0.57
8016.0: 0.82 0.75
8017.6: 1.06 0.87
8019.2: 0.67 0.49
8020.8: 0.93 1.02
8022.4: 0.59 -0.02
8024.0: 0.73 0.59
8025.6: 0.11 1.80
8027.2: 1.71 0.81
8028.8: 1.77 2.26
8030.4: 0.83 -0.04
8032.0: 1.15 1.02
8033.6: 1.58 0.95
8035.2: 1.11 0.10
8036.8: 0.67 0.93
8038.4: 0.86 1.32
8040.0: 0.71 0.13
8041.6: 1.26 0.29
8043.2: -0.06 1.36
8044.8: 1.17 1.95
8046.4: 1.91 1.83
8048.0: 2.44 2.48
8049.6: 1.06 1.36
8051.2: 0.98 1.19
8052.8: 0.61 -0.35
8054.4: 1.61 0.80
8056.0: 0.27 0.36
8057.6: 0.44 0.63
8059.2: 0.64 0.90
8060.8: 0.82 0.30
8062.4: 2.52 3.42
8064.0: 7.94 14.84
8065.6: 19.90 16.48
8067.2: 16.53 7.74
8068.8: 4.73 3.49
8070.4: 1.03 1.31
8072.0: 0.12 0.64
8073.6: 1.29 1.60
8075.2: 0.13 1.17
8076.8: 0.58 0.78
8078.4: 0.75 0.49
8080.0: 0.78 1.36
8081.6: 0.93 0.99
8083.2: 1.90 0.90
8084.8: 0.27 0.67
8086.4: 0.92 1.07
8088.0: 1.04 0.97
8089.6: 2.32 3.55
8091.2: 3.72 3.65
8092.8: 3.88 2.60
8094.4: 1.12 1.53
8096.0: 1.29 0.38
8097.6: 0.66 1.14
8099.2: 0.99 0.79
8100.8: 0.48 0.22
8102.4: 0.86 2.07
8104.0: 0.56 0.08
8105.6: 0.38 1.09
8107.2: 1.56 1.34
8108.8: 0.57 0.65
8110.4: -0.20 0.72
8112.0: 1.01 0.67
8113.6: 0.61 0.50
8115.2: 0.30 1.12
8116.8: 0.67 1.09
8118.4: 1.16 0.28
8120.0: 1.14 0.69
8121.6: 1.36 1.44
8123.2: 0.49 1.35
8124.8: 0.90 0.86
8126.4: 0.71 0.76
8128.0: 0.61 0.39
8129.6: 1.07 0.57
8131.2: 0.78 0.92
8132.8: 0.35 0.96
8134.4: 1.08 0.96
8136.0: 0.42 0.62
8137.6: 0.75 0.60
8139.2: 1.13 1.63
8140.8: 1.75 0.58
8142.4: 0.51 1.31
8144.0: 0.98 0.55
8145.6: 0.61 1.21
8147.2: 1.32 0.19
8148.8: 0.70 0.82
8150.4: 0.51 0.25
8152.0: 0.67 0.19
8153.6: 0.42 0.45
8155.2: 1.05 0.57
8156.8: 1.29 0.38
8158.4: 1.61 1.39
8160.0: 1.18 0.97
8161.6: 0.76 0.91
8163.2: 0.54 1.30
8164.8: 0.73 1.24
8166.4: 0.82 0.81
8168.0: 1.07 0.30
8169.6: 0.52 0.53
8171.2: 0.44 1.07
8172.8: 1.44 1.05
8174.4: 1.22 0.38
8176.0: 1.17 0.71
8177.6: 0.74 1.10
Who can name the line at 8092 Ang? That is [N II] 6583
